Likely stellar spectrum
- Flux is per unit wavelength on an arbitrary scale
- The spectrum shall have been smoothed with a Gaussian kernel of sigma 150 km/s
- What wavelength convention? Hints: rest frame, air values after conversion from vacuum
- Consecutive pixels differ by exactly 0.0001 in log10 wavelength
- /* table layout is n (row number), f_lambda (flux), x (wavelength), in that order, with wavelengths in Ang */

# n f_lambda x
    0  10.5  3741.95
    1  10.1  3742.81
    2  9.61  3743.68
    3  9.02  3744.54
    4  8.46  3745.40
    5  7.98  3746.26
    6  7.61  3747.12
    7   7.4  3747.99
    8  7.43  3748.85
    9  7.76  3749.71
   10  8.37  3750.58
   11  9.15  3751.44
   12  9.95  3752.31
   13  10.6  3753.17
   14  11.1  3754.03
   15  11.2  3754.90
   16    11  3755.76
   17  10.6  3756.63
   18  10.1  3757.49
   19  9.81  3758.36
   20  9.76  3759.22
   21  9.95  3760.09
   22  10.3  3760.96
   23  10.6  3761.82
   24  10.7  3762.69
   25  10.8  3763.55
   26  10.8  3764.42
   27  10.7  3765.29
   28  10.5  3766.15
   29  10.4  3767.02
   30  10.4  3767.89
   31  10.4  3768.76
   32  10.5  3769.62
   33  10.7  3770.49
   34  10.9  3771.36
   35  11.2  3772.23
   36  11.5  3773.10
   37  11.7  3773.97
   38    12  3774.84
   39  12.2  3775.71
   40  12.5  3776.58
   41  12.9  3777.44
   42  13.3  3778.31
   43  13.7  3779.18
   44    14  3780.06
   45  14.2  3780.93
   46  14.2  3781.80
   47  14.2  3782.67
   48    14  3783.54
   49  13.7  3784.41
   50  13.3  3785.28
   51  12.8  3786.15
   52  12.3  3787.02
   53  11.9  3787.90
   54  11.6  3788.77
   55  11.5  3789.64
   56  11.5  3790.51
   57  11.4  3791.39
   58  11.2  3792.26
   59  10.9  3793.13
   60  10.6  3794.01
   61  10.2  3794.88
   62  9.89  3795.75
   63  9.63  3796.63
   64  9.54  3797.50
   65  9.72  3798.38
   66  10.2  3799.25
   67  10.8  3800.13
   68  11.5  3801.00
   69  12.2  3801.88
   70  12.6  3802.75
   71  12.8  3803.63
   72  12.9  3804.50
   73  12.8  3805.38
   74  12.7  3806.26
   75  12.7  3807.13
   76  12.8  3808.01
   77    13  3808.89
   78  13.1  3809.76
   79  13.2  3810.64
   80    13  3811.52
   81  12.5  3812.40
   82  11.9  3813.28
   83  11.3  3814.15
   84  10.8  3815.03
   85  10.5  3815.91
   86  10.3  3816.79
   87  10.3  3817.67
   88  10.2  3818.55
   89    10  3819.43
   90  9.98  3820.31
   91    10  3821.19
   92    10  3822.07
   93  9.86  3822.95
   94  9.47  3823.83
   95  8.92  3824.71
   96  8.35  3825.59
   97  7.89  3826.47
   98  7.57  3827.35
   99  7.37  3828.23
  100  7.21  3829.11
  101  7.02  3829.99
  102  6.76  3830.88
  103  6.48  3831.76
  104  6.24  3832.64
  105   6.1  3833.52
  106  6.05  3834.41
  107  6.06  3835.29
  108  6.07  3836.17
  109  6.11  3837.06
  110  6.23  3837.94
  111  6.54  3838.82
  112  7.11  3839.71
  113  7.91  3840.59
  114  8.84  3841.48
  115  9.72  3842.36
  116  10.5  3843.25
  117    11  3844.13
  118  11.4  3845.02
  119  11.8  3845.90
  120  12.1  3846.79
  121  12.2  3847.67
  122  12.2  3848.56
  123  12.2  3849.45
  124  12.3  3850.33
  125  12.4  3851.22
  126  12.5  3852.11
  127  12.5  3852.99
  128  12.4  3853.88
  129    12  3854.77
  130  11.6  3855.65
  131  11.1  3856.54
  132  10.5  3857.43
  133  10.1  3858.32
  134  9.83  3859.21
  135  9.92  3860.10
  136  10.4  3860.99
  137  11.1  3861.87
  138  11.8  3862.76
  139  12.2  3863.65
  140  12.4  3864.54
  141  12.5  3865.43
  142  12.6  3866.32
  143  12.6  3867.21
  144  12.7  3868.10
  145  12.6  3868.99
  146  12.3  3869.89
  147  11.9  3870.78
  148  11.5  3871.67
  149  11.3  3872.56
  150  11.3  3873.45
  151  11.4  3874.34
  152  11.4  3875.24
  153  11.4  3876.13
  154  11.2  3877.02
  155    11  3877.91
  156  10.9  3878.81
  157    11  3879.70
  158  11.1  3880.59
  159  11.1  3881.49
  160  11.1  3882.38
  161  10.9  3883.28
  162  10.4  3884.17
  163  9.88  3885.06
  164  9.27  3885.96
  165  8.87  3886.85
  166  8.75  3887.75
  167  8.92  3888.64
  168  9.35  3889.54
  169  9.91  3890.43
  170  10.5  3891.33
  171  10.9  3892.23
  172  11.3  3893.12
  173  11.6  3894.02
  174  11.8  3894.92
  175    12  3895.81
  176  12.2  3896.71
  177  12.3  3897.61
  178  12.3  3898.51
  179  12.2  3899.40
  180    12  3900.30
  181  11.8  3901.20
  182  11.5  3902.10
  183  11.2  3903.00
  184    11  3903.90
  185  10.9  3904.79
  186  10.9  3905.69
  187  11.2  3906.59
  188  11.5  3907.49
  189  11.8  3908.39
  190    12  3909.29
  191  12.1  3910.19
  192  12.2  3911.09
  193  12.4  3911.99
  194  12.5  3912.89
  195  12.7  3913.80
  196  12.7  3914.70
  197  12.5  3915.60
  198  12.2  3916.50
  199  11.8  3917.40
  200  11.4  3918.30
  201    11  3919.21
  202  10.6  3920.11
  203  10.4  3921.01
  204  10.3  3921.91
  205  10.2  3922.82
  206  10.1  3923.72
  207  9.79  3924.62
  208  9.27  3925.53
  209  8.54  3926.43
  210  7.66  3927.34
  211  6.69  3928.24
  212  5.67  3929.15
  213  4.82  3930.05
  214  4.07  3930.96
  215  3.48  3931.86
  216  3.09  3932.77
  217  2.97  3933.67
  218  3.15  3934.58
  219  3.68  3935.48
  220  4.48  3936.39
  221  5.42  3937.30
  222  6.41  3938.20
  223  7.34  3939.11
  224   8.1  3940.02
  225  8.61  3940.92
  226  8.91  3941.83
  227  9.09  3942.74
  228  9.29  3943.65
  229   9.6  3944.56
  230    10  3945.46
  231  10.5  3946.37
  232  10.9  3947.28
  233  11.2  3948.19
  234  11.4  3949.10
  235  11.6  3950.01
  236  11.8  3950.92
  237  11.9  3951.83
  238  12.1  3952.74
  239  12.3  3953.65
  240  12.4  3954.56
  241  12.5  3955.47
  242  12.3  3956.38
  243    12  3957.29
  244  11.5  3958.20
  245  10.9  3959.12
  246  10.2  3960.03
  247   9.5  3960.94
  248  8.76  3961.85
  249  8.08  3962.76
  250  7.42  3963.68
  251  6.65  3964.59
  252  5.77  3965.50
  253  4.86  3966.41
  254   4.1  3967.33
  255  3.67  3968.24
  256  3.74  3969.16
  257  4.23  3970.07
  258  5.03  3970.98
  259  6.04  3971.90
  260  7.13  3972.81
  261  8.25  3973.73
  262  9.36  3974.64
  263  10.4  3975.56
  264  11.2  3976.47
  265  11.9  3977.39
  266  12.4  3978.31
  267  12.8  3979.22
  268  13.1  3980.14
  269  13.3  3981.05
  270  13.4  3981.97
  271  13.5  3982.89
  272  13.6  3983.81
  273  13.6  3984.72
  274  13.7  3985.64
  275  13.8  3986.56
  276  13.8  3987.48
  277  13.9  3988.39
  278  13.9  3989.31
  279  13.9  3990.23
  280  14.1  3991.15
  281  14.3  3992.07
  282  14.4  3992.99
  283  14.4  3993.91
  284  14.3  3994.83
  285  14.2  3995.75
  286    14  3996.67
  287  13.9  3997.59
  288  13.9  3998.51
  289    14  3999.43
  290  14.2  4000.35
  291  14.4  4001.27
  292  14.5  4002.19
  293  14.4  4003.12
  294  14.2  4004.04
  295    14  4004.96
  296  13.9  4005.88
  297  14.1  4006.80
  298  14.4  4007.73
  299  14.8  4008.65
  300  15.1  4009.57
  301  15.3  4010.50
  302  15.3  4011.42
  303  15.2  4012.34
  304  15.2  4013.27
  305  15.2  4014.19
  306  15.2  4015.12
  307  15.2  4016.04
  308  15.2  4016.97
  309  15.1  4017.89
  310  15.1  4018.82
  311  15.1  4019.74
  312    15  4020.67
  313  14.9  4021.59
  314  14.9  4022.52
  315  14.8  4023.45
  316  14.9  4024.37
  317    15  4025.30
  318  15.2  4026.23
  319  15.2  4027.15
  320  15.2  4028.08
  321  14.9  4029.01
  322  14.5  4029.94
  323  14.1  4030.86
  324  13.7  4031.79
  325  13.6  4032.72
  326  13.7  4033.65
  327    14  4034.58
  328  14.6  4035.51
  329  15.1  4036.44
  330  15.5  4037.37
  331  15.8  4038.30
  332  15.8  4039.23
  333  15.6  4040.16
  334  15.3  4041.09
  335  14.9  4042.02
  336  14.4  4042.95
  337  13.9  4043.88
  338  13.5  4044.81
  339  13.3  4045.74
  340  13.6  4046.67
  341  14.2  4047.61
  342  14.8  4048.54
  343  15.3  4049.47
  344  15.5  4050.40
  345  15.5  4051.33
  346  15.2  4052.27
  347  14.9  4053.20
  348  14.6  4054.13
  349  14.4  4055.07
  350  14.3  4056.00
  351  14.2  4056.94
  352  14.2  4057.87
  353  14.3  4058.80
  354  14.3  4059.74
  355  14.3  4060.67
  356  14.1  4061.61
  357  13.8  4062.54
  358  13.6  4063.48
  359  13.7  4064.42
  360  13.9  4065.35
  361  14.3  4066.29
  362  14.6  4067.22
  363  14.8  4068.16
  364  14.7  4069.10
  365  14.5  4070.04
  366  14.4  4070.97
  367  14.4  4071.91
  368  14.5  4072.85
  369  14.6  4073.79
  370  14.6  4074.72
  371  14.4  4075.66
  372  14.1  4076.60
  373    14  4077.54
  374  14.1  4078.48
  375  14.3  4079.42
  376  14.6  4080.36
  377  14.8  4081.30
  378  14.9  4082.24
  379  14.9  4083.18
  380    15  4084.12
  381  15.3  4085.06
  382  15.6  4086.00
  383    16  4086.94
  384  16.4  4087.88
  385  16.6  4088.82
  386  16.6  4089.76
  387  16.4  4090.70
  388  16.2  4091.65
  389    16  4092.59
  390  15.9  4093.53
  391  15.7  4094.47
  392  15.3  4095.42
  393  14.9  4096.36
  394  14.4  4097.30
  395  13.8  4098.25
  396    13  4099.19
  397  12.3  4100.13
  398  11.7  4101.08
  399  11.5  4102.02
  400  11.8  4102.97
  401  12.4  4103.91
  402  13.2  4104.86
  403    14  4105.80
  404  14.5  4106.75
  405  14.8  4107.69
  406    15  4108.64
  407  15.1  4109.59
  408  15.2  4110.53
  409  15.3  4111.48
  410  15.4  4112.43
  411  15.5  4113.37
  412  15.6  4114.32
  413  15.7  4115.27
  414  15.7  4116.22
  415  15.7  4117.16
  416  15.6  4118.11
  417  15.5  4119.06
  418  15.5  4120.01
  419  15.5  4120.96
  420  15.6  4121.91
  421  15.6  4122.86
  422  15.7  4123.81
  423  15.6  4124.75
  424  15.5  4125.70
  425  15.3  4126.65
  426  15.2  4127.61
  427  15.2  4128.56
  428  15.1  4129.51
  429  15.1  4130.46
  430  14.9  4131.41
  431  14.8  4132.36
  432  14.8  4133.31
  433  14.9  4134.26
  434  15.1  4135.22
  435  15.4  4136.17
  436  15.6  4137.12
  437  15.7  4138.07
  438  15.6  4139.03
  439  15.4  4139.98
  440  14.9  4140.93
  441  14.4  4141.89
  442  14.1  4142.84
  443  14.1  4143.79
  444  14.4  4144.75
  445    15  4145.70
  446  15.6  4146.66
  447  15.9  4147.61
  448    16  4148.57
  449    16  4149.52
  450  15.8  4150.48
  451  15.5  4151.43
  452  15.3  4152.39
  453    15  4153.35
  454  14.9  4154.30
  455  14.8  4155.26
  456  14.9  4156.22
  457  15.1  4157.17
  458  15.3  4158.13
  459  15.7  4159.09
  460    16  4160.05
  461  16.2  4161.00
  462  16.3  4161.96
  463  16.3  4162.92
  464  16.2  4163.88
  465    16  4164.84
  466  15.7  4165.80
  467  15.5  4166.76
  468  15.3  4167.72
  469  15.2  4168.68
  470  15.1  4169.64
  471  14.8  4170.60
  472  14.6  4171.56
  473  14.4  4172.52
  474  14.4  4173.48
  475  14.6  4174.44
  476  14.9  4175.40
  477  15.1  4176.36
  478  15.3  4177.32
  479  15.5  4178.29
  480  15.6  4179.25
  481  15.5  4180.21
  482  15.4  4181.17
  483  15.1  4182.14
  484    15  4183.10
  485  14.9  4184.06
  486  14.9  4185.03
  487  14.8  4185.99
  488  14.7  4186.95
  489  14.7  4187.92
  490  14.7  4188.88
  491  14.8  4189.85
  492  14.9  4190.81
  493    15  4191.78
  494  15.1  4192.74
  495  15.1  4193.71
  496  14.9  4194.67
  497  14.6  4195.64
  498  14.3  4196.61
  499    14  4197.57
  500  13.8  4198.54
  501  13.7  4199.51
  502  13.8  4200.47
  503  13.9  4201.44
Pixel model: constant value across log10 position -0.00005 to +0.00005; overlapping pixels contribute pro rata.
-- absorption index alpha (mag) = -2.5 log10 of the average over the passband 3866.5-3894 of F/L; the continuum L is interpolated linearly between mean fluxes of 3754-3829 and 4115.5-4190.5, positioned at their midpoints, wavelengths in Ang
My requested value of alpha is 0.12 mag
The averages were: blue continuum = 11.2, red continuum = 15.3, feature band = 10.9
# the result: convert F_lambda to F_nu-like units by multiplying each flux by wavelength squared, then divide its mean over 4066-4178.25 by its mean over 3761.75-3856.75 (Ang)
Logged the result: 1.63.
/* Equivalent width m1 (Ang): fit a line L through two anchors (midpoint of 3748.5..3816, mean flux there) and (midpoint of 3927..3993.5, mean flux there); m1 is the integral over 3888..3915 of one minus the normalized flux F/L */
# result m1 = -3.8 Ang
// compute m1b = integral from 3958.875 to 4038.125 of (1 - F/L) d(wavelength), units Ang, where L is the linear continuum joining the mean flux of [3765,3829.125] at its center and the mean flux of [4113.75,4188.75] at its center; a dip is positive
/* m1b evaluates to 5.29 Ang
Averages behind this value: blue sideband 11.4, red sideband 15.3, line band 12.7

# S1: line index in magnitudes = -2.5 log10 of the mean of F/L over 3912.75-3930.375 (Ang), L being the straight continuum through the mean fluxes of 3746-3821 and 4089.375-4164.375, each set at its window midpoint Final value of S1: 0.261 mag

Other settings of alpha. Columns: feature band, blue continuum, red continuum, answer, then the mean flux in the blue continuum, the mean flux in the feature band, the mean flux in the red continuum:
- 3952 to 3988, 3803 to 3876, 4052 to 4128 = 0.260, 10.5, 10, 14.7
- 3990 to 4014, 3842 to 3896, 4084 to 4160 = -0.092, 11.2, 14.4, 15.1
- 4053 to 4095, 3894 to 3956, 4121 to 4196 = -0.116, 9.9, 14.8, 15.2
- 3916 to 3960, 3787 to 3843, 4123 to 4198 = 0.288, 9.91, 9.05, 15.2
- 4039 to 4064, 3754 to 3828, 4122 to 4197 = -0.034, 11.3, 14.5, 15.2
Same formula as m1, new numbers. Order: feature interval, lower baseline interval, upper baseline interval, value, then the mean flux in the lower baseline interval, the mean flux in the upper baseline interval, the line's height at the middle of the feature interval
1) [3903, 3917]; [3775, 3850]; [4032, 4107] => 0.3 Ang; 10.6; 14.5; 12.1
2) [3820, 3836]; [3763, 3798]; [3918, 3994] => 4.8 Ang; 11.7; 9.52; 11.1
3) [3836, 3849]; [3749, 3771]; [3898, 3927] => 1.7 Ang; 10.2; 11.3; 10.8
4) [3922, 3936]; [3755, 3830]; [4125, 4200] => 7.0 Ang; 11.2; 15.1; 12.6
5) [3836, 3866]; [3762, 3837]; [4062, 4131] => 2.3 Ang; 10.8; 14.8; 11.5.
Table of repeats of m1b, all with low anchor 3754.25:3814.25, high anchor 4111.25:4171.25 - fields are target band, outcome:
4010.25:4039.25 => -1.5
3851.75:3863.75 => 1.1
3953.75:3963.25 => 1.8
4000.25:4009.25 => -0.2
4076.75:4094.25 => -0.7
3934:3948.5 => 6.0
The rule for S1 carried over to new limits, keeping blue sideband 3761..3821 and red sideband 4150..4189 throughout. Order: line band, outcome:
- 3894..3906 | 0.09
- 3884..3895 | 0.25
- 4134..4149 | -0.01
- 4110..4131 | -0.05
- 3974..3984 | 0.11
